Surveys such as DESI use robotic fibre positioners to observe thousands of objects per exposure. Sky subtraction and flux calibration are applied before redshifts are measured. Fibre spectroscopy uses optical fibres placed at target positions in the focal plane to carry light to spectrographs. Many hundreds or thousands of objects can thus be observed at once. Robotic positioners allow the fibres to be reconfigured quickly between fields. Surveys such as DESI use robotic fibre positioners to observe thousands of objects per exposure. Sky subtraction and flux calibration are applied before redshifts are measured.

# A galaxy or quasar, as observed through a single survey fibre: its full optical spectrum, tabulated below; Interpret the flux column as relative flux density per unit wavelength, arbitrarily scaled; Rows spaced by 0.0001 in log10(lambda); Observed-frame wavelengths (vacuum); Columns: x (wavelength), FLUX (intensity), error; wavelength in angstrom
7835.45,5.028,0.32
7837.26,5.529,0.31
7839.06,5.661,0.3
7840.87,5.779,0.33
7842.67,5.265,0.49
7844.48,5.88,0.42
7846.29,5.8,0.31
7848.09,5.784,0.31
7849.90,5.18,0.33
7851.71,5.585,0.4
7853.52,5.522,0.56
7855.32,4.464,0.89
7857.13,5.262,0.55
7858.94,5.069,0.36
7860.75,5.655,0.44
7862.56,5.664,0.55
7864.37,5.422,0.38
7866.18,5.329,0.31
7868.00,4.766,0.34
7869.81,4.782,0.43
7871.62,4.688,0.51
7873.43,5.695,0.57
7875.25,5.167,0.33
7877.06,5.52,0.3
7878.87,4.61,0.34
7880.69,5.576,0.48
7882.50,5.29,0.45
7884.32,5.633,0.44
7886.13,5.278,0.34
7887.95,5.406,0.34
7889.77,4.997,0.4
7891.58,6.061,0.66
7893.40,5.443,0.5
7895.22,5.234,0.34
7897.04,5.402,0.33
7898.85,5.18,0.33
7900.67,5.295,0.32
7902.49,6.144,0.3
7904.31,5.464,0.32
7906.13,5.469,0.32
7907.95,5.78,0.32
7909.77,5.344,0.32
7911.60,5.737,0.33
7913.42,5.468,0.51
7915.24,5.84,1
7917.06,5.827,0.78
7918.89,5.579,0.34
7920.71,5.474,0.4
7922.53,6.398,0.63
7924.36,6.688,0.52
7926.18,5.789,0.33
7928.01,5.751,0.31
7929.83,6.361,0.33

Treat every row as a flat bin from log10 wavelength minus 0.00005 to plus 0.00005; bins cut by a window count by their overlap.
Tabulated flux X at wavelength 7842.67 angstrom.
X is 5.265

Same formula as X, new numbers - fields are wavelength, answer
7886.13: 5.278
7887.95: 5.406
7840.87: 5.779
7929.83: 6.361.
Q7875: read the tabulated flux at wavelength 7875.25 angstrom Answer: 5.167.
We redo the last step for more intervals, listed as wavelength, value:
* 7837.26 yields 5.529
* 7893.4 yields 5.443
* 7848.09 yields 5.784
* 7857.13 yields 5.262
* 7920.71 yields 5.474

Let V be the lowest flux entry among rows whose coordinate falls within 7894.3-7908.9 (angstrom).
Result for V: 5.18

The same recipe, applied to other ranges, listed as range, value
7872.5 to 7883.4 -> 4.61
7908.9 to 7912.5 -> 5.344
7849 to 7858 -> 4.464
